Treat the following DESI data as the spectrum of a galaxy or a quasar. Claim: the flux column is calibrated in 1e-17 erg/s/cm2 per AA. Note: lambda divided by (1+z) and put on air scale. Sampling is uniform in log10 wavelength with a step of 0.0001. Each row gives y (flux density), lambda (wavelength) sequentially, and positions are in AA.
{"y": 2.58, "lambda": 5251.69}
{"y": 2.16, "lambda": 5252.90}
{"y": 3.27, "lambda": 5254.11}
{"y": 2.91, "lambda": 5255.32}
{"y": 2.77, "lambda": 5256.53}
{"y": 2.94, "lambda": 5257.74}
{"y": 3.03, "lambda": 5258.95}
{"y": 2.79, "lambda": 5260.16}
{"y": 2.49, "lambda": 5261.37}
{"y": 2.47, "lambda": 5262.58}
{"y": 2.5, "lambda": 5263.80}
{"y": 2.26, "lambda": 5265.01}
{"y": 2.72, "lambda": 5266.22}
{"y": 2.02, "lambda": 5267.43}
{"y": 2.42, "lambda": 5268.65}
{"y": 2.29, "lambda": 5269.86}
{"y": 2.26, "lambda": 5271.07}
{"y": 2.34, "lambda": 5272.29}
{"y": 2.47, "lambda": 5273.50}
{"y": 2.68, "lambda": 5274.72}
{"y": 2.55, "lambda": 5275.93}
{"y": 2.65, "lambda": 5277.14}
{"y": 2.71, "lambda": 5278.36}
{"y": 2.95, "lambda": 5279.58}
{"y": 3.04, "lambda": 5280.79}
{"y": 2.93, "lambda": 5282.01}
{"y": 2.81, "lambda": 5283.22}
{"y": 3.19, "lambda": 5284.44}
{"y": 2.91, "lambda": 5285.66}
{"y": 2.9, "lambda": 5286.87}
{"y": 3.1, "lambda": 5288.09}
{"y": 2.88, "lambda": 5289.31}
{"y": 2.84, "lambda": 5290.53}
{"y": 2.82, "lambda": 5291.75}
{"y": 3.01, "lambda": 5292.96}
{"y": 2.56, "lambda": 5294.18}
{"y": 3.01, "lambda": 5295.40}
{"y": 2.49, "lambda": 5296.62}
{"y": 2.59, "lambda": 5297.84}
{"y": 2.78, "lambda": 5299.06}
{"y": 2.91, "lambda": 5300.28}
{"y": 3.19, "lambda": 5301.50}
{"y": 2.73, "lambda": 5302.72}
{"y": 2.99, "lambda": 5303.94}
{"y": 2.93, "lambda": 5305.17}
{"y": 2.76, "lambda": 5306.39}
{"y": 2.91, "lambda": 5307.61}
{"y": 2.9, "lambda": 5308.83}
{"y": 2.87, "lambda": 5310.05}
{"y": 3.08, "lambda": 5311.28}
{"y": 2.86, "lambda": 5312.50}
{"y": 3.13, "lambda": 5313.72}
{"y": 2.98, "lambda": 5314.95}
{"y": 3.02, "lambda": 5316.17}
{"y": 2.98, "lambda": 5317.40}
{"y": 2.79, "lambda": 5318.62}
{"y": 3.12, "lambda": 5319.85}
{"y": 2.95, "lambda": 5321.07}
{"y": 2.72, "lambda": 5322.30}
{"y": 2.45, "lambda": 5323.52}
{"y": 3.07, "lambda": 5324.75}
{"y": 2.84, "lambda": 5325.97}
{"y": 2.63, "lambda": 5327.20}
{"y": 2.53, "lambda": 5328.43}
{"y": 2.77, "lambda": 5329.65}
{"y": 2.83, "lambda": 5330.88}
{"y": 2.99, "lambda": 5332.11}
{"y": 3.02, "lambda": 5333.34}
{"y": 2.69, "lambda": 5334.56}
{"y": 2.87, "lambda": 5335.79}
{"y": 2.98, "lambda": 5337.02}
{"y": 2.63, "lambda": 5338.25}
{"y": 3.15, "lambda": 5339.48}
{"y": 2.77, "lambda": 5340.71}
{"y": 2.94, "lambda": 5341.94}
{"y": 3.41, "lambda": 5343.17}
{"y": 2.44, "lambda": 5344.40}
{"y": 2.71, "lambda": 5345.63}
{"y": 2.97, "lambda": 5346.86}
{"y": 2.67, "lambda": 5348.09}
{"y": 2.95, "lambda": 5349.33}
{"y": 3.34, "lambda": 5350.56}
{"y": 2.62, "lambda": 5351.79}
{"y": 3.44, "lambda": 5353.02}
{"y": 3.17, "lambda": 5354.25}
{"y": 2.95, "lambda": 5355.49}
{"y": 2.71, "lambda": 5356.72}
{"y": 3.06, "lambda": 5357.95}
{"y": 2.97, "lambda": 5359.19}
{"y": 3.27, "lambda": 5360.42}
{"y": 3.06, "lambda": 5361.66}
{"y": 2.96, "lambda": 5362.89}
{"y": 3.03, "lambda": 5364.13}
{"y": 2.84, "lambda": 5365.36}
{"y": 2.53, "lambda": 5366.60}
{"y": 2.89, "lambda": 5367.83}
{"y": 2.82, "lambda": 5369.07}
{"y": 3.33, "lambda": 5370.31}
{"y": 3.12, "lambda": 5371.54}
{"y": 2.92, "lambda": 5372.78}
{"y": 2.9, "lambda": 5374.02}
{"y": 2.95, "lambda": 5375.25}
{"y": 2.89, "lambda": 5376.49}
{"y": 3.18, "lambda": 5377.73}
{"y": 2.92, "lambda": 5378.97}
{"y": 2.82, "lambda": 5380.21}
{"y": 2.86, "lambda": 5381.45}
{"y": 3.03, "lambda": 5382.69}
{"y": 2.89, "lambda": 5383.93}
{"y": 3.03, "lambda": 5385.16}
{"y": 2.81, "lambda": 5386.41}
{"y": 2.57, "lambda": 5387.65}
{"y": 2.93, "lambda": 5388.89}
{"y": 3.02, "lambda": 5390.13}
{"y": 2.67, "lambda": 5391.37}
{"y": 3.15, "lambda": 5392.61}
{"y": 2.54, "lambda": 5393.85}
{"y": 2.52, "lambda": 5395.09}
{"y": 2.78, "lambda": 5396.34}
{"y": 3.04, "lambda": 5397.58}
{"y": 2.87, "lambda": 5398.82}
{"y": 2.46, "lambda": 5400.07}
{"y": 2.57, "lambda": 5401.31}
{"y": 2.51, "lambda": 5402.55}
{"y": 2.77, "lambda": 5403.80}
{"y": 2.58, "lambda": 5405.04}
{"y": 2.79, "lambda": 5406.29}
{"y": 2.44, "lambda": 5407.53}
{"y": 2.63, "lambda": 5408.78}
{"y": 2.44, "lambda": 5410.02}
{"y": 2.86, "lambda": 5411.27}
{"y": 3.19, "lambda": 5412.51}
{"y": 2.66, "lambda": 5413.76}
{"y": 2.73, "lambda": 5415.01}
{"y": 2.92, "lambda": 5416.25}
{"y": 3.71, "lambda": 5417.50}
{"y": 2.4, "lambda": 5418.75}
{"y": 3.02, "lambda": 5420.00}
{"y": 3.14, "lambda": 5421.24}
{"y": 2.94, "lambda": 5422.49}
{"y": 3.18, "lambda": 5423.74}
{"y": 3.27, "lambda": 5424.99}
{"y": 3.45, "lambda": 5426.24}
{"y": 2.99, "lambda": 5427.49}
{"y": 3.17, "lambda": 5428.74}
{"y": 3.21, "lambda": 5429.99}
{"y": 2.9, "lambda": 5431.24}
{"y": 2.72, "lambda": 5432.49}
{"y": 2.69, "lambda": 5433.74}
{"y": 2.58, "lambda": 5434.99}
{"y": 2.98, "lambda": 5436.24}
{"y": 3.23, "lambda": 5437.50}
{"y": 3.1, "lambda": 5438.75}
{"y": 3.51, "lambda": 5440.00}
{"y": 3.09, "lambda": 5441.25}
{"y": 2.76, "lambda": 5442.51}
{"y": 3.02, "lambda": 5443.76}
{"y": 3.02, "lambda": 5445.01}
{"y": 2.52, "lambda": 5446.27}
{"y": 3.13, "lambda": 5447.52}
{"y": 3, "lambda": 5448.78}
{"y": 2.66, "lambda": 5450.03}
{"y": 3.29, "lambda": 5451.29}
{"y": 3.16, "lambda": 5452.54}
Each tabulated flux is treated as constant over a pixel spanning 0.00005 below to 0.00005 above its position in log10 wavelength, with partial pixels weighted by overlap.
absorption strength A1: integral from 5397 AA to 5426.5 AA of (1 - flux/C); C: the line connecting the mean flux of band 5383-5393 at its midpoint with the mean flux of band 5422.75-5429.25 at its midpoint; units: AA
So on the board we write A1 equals 2.2 AA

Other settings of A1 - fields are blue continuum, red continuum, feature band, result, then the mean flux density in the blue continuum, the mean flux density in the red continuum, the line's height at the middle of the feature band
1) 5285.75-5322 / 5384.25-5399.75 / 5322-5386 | -1.36 AA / 2.9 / 2.82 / 2.85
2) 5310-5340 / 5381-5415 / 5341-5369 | -1.16 AA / 2.88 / 2.76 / 2.83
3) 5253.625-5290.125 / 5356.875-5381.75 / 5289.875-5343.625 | -0.93 AA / 2.71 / 2.96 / 2.82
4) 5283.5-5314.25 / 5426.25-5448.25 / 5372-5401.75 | 1.06 AA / 2.89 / 2.99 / 2.95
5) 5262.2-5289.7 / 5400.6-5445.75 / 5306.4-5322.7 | -1.31 AA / 2.65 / 2.92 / 2.72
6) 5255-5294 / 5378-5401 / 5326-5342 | -0.33 AA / 2.71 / 2.83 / 2.77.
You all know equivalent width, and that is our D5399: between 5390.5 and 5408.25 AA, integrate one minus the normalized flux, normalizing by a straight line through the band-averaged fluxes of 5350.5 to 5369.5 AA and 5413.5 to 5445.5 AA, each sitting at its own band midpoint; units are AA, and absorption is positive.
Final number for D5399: 1.8 AA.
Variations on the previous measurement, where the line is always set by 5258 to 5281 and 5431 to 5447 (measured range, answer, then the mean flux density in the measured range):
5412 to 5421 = -0.21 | 2.95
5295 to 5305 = -0.80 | 2.83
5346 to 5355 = -0.90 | 3.01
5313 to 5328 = -1.20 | 2.88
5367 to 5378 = -0.78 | 2.99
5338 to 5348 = -0.57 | 2.88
